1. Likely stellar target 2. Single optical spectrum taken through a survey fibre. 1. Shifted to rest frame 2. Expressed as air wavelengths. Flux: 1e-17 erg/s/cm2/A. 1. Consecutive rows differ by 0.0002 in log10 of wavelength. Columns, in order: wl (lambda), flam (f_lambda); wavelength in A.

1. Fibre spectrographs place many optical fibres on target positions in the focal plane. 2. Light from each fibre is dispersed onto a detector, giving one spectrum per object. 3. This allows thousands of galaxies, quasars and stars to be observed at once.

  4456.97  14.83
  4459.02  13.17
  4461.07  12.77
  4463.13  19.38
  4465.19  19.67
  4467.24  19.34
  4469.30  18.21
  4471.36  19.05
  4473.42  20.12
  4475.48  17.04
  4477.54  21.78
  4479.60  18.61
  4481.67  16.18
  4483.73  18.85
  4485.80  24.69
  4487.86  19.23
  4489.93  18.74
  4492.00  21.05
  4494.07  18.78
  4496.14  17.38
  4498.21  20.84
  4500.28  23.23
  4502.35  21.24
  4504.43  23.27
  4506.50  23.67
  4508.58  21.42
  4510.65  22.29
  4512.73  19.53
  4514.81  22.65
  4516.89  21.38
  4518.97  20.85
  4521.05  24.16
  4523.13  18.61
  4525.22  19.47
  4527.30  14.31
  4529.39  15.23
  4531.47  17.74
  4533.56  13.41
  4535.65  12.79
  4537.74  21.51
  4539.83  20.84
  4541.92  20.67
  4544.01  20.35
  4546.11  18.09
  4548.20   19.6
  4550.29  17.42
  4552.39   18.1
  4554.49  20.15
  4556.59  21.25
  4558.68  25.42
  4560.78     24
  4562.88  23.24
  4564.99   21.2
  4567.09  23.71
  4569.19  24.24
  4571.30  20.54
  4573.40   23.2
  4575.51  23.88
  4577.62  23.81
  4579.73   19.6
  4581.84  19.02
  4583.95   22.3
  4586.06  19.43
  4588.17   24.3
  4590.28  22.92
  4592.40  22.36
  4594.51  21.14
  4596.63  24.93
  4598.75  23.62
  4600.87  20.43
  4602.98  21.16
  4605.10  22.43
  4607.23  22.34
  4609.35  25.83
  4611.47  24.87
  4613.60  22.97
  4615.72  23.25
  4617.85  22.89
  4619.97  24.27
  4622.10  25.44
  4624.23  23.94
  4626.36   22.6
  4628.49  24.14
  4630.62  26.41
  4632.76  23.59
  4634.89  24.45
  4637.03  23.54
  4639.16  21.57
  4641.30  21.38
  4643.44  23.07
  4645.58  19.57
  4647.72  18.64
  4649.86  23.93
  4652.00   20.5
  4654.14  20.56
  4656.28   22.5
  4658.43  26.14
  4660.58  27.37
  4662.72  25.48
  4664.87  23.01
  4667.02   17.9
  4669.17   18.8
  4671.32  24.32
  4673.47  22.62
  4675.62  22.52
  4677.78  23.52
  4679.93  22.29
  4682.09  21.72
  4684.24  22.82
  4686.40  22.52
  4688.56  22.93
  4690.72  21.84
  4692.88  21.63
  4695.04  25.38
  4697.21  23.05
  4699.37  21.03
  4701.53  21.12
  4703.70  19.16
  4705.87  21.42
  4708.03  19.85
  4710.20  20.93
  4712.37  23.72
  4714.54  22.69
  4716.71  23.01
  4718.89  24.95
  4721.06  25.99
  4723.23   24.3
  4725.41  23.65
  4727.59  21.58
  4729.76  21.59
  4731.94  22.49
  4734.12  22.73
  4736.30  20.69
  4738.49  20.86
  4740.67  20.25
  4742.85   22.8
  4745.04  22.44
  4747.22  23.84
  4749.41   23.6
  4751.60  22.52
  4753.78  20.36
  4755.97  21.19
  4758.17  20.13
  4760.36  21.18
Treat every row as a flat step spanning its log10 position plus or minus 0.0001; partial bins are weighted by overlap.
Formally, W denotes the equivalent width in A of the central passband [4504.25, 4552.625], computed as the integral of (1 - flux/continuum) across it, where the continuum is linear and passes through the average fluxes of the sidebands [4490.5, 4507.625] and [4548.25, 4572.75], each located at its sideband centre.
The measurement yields 4.4 A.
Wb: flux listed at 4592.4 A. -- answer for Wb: 22.36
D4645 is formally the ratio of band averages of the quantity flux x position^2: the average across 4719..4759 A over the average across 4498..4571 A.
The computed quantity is 1.19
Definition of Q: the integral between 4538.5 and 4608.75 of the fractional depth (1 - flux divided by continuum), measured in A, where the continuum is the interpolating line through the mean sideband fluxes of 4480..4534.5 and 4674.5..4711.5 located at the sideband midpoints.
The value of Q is -3.6 A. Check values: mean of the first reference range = 19.9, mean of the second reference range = 22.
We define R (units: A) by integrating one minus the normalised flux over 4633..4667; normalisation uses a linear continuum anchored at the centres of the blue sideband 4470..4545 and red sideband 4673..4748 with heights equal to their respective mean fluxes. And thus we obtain -1.6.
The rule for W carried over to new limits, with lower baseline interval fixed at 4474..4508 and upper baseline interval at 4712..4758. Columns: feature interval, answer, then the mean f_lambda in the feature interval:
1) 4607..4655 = -3.3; 23.1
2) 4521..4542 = 3.1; 17.7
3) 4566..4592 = -1.4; 22.2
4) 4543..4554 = 1.1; 18.8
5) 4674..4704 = -0.3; 22.3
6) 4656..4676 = -1.1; 23.1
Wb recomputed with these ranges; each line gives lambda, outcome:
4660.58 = 27.37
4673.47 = 22.62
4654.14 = 20.56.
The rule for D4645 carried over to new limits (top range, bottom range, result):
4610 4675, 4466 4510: 1.22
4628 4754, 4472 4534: 1.23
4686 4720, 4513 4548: 1.27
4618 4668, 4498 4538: 1.23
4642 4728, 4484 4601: 1.15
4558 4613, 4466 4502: 1.21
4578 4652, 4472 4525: 1.16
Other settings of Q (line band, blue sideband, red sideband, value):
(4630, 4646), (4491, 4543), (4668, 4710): -1.22 A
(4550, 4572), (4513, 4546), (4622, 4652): -2.02 A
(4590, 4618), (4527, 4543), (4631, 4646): -2.74 A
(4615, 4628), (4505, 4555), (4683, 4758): -1.87 A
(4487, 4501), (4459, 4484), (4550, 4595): -0.59 A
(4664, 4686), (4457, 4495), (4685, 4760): -0.43 A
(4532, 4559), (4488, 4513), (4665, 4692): 2.81 A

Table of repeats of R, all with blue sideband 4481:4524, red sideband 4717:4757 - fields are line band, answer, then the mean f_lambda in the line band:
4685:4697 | -0.3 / 22.9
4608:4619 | -1.1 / 23.9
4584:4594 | -0.3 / 22.2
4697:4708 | 0.7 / 20.9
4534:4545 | 1.2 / 18.9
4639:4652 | 0.4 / 21.3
